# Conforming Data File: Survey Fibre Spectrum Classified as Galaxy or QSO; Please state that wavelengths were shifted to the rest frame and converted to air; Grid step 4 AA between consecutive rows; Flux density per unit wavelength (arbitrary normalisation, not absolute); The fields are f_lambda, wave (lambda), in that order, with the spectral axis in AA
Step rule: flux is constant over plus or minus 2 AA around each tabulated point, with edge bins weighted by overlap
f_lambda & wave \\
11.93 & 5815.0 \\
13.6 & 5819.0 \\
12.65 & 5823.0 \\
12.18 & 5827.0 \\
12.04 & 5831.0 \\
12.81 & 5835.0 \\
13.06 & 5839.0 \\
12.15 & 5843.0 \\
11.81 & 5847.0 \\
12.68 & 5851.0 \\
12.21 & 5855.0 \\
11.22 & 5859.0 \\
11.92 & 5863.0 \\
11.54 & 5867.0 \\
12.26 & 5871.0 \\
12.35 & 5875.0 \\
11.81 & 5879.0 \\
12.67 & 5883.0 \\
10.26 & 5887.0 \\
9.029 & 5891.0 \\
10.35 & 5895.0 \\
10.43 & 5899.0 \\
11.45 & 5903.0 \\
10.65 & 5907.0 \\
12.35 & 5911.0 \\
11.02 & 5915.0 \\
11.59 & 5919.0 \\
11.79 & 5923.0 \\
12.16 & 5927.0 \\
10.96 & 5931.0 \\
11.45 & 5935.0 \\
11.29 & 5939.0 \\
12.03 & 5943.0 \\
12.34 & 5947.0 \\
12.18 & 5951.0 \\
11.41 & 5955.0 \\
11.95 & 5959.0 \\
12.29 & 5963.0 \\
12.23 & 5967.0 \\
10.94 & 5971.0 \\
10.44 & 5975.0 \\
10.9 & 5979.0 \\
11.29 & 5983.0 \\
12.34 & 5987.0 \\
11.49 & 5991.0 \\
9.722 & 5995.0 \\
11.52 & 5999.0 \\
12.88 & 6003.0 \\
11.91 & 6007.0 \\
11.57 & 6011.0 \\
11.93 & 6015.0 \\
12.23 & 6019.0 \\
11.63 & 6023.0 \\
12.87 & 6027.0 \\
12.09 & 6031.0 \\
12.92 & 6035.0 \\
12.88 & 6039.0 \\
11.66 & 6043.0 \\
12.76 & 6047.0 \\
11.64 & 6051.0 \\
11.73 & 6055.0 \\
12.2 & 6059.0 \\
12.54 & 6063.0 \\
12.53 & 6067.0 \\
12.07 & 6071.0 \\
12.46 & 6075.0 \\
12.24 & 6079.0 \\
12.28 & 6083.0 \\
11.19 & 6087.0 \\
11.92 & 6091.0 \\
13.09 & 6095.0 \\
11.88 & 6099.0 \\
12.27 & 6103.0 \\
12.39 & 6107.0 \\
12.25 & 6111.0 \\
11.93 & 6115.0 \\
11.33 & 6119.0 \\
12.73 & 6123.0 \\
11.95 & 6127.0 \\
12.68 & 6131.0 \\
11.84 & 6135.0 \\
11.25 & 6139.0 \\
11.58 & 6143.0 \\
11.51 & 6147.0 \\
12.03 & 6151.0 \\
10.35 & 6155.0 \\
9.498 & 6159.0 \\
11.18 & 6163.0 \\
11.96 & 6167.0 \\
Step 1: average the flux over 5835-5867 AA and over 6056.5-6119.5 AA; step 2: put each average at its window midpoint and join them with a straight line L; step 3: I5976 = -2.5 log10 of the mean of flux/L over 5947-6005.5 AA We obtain 0.05 mag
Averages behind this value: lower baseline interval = 12.2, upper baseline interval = 12.2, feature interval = 11.6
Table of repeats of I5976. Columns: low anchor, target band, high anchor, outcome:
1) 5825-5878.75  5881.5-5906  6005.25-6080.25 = 0.144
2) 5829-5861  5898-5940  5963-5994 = 0.034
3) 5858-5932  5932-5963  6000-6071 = -0.012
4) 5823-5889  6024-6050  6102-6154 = -0.042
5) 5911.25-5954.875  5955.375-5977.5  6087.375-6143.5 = 0.020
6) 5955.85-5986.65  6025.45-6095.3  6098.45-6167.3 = -0.060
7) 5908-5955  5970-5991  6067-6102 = 0.059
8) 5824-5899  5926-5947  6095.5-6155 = 0.018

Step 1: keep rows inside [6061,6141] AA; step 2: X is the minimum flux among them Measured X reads 11.19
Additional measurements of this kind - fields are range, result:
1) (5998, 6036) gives 11.52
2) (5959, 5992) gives 10.44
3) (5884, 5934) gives 9.029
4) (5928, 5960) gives 10.96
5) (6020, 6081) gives 11.63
